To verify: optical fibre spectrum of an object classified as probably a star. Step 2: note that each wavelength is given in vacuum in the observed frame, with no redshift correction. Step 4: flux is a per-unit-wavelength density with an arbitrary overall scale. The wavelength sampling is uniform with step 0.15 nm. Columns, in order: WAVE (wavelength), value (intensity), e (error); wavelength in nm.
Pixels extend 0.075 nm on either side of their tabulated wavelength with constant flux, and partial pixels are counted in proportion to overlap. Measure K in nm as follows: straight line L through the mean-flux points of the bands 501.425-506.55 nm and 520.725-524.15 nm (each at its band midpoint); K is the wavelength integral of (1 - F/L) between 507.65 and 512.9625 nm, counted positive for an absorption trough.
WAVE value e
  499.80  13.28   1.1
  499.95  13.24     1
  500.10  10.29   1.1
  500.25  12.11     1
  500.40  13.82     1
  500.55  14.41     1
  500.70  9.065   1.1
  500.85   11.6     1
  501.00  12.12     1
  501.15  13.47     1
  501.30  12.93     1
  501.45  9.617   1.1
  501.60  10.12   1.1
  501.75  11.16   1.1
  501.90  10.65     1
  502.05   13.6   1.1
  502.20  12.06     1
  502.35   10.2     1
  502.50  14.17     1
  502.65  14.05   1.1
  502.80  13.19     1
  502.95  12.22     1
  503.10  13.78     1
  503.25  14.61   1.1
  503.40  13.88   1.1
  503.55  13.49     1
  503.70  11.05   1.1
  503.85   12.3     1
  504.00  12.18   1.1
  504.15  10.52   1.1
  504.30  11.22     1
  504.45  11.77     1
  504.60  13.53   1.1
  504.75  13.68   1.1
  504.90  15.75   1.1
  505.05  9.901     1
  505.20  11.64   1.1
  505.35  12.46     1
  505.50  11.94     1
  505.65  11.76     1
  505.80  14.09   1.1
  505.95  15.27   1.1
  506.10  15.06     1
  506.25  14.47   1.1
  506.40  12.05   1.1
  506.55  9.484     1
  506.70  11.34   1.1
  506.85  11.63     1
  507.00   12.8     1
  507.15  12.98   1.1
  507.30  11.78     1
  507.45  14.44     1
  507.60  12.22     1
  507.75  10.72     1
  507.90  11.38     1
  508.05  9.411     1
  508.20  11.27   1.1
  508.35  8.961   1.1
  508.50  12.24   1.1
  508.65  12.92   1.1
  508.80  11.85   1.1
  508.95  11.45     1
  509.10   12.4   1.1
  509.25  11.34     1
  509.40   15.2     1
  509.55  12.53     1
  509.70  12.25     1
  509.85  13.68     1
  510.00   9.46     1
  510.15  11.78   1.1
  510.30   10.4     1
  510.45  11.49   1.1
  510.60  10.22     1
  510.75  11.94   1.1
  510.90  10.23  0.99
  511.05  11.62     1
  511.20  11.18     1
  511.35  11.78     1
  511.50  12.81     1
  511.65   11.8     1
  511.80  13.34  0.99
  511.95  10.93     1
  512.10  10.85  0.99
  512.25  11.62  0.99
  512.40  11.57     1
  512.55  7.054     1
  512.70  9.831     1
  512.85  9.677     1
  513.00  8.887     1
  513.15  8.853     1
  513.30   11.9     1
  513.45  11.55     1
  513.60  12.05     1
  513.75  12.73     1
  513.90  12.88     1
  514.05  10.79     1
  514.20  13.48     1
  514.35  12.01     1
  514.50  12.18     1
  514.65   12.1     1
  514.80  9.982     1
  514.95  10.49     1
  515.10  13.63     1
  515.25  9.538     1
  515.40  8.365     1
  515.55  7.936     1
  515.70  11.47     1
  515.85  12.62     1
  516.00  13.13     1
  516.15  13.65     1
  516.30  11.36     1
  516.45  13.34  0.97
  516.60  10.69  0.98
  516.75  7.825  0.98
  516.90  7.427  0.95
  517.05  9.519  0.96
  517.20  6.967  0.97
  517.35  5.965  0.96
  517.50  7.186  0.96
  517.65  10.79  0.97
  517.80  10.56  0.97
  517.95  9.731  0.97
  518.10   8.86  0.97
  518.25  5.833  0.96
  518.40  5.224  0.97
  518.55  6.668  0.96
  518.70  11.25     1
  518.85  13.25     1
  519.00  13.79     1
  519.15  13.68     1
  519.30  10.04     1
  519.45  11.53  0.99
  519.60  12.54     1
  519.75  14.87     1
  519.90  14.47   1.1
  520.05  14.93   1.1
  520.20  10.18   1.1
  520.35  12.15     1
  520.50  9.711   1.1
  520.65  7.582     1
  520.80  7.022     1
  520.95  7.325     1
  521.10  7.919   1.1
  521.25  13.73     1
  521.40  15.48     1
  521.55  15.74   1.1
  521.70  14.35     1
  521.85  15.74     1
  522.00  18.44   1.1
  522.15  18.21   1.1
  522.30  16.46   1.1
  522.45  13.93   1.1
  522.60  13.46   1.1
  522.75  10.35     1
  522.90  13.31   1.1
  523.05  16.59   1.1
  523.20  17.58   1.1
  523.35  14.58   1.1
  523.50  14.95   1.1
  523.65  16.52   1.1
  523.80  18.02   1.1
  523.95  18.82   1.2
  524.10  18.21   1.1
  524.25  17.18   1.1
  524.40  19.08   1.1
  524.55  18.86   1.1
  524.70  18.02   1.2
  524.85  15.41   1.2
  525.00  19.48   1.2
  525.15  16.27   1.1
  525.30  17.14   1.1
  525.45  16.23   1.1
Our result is 0.77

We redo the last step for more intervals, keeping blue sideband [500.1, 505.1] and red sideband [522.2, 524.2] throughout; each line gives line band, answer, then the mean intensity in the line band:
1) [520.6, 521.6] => 0.31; 10.6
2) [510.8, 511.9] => 0.16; 11.8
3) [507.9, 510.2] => 0.28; 11.8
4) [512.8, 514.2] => 0.29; 11.2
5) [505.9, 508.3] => 0.16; 12.2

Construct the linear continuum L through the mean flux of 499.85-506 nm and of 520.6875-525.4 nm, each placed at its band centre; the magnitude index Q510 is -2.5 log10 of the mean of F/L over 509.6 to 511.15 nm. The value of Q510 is 0.19 mag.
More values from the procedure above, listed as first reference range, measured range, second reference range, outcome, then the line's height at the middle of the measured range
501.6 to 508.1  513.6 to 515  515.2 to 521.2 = -0.099 mag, 10.8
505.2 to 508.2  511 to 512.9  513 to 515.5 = 0.050 mag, 11.6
